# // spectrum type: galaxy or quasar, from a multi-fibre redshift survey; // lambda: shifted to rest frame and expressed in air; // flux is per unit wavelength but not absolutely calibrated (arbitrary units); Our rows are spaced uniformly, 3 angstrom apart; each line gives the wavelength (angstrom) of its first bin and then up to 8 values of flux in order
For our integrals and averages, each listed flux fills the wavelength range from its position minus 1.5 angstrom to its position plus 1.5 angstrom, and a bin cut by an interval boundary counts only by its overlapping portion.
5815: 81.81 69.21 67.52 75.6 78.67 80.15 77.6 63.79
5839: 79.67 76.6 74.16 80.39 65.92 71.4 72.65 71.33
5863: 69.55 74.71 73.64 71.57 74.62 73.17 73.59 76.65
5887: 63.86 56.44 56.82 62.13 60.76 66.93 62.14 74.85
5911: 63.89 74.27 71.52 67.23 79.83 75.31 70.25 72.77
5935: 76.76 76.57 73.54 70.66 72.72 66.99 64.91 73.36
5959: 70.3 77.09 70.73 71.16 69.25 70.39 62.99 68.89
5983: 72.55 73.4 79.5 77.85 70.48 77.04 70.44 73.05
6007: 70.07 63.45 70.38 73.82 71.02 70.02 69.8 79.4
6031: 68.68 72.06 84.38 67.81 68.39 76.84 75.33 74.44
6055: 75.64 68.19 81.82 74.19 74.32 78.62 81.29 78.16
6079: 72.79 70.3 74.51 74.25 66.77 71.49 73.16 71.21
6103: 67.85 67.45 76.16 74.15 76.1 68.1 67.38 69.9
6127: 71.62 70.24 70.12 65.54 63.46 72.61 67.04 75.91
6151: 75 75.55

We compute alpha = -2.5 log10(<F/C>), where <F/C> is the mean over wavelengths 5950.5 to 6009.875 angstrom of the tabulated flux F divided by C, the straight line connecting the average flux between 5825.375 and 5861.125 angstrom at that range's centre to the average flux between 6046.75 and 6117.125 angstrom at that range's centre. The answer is 0.04 mag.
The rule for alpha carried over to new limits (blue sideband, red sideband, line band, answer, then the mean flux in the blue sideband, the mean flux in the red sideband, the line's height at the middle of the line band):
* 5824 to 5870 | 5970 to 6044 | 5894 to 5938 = 0.047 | 74.1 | 71.8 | 73.1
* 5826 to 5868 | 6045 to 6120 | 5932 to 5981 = 0.041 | 74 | 73.7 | 73.8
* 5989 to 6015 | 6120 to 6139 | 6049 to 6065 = -0.064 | 72.1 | 68.7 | 70.6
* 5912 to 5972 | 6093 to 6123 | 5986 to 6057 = -0.019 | 72.2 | 71.3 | 71.8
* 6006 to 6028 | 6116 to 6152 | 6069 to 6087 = -0.085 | 70.4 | 69.8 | 70.1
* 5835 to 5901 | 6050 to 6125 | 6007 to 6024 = 0.037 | 70.2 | 73.2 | 72.2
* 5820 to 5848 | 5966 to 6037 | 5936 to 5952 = 0.015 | 75.3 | 71.8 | 73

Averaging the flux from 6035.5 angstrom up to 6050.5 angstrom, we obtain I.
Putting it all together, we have 74.5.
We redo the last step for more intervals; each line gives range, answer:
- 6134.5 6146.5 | 67.2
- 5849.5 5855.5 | 68.7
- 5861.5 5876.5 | 72.8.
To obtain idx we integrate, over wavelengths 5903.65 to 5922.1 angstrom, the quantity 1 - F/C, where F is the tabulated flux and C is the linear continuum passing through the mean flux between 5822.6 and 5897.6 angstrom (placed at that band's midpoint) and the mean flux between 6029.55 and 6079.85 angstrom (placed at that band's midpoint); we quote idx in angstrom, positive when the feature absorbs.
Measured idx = 0.8 angstrom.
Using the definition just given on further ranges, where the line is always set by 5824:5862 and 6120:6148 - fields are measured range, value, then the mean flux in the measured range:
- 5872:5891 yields 0.9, 70.2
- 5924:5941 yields -0.4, 74.4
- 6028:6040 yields -0.6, 74.7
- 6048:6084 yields -2.6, 75.4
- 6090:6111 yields -0.3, 70.8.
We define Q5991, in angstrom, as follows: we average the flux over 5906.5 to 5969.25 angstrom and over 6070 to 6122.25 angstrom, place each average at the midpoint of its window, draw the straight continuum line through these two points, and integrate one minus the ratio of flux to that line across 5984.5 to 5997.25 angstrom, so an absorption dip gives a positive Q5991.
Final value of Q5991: -0.5 angstrom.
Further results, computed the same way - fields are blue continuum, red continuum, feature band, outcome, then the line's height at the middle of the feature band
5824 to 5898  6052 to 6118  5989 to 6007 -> -0.27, 72.9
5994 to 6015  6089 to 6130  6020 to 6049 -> -0.95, 70.8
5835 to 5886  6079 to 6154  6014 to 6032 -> -0.10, 71.8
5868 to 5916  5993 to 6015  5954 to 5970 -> -0.56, 69.8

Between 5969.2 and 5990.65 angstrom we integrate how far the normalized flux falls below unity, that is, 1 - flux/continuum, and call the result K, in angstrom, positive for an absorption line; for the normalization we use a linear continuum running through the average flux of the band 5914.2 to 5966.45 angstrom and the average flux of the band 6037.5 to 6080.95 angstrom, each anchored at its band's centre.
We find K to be 0.66 angstrom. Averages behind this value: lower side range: 72.4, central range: 71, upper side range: 75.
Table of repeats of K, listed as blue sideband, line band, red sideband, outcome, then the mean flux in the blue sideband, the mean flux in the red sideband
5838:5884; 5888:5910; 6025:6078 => 3.3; 73.6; 75.1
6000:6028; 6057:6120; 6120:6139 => -3.6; 70.7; 68.7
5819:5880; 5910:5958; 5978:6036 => 0.6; 73.6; 72.2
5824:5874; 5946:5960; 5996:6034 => 0.6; 73.9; 71.4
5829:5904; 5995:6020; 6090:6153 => -0.2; 70.6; 70.6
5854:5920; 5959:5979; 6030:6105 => 0.2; 68.8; 73.7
